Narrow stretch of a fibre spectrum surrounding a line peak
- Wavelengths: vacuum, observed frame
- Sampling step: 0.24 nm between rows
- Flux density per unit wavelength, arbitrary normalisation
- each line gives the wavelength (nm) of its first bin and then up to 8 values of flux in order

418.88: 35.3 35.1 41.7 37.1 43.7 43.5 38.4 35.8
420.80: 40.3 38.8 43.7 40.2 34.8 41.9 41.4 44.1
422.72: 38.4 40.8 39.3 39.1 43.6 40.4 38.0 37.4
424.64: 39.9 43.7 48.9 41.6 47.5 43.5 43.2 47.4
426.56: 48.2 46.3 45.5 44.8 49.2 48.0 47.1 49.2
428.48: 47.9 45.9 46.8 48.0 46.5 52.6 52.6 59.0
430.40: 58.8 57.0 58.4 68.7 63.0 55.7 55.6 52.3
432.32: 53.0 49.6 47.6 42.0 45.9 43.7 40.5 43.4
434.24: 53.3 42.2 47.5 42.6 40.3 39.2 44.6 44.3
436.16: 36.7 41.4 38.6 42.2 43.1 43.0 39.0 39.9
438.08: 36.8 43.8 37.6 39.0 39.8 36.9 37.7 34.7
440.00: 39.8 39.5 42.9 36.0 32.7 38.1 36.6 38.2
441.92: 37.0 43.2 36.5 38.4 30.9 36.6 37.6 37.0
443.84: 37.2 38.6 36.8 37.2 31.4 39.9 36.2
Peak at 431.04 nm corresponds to C III] 1909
